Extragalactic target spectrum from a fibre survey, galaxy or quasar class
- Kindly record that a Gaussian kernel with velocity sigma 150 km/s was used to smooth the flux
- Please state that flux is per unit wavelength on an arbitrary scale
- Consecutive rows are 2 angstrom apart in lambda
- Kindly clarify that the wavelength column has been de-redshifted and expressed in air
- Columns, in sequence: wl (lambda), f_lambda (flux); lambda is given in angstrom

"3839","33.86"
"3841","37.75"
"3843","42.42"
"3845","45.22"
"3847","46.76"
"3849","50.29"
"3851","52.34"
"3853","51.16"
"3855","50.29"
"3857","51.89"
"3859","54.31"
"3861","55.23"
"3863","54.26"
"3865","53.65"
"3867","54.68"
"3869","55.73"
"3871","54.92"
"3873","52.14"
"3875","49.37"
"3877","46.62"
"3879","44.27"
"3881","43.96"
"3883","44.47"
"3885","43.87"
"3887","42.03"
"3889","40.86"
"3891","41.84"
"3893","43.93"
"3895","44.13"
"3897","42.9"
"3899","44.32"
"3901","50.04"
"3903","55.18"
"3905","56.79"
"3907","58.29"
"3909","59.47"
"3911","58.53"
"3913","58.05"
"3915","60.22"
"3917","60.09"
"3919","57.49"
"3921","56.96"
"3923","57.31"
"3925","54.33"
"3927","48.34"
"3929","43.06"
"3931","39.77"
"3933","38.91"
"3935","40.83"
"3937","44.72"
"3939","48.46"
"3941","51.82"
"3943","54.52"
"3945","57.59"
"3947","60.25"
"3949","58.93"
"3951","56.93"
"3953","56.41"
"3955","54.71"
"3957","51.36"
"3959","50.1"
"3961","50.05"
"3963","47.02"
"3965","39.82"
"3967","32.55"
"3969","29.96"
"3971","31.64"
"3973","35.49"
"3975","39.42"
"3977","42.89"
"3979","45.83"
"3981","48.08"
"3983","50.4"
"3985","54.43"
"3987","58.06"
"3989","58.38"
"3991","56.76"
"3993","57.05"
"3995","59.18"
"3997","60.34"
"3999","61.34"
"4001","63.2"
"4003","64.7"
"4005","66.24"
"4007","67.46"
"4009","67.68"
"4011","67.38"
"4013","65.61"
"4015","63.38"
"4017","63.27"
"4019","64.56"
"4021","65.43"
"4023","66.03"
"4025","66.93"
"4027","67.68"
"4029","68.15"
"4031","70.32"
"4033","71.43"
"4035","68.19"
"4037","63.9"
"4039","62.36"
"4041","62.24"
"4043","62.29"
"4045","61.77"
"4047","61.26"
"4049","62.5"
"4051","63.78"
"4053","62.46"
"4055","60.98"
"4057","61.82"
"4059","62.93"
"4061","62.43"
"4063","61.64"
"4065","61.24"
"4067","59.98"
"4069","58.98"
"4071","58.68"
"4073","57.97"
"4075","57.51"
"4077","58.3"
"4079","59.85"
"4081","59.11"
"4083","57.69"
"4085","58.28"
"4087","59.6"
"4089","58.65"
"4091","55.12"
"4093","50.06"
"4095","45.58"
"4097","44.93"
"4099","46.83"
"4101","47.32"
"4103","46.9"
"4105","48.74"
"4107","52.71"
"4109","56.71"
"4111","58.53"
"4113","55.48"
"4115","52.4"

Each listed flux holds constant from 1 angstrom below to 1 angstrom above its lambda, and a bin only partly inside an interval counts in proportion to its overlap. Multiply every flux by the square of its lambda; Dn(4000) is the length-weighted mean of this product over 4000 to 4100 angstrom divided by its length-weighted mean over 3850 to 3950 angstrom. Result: 1.30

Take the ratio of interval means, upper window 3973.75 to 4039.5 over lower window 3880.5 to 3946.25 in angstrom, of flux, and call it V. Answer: 1.22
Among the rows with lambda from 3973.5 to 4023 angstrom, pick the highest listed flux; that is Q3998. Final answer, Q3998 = 67.68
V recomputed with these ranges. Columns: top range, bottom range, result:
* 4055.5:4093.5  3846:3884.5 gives 1.16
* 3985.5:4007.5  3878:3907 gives 1.32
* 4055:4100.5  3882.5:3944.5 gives 1.15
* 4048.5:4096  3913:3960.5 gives 1.12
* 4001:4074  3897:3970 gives 1.25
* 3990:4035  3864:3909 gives 1.33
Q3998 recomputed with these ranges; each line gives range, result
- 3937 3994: 60.25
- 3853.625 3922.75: 60.22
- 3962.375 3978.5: 47.02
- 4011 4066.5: 71.43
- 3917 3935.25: 60.09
